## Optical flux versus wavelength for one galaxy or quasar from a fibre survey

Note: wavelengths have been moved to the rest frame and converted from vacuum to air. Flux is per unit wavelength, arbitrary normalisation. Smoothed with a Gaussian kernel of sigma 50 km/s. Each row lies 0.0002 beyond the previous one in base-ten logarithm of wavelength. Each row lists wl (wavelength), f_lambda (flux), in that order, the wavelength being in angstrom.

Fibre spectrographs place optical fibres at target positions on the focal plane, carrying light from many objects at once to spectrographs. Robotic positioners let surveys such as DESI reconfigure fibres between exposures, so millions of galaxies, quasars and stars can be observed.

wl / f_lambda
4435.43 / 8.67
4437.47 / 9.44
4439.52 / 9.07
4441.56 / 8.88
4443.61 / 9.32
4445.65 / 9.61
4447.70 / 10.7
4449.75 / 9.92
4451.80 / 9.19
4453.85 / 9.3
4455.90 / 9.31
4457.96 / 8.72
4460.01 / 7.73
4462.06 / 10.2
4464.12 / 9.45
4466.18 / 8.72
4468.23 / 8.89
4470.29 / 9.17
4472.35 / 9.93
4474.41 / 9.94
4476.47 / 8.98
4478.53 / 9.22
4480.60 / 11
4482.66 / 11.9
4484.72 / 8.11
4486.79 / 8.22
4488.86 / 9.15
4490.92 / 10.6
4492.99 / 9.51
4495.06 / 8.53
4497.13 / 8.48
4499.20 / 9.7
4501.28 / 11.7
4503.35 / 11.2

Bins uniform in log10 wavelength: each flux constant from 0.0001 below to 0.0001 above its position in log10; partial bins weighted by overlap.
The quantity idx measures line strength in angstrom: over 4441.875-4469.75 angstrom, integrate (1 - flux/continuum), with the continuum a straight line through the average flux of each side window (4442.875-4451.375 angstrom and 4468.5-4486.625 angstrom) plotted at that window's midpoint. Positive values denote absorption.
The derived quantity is 1.4 angstrom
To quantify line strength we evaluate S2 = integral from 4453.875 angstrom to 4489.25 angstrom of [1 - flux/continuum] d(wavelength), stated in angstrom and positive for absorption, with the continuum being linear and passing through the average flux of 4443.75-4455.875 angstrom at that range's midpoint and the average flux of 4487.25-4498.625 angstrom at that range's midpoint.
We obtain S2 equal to 0.4 angstrom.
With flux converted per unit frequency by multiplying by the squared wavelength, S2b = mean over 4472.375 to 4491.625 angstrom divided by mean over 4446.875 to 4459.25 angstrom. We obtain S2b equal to 1.04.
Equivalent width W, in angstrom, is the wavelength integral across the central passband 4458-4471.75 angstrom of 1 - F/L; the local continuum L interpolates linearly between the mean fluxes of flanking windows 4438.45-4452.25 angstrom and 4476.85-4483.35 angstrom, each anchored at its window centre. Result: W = 1.4 angstrom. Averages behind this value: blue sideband 9.54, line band 9.04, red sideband 10.5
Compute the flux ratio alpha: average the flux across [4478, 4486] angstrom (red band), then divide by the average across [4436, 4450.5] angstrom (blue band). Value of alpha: 1.05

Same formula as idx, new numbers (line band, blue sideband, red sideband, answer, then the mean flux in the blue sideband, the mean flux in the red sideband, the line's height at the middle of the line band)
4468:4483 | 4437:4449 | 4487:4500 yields -0.8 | 9.51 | 9.25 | 9.35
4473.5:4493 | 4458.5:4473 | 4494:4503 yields -0.5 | 9.12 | 9.72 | 9.44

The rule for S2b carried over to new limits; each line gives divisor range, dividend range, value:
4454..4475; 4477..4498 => 1.04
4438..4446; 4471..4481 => 1.07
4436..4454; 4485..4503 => 1.02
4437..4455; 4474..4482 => 1.05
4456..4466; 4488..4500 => 1.05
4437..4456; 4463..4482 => 1.02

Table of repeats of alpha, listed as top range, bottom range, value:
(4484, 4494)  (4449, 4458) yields 0.98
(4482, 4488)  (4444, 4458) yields 0.96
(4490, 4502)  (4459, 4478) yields 1.05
